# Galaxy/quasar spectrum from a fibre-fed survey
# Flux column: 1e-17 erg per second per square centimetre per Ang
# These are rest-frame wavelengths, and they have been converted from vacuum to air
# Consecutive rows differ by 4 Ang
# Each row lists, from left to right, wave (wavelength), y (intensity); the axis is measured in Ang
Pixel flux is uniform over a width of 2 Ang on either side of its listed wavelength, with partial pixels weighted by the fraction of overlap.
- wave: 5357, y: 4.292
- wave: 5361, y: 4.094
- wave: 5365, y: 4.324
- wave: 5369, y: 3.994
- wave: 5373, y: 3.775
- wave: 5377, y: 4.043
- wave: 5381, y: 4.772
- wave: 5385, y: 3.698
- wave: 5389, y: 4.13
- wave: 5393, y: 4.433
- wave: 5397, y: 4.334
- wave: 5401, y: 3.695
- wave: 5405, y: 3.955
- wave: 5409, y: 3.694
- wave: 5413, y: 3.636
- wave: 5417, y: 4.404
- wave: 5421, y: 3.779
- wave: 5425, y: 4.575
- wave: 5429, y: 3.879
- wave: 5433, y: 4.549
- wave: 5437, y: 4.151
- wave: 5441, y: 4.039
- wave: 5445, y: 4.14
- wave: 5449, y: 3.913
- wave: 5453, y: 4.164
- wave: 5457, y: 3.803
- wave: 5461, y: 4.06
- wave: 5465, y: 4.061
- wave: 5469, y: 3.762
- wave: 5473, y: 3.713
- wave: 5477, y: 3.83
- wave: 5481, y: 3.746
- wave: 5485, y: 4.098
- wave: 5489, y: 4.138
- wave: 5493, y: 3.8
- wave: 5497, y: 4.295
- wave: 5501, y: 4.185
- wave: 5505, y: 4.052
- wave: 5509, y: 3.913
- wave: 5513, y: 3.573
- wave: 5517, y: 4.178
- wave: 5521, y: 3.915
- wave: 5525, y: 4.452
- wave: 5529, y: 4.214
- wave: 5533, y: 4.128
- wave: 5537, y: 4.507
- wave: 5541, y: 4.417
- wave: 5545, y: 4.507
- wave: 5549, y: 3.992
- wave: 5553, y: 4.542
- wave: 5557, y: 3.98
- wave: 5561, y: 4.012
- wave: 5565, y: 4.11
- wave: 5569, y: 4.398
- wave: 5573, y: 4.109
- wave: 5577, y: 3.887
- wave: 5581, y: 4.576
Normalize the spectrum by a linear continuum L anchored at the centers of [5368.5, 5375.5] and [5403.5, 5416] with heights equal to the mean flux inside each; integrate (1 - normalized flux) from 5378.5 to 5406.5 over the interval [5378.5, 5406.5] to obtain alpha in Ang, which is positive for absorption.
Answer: -2.3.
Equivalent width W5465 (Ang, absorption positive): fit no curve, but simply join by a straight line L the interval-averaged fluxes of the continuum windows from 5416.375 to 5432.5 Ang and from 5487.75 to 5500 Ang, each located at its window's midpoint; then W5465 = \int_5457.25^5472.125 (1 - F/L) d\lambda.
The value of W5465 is 0.7 Ang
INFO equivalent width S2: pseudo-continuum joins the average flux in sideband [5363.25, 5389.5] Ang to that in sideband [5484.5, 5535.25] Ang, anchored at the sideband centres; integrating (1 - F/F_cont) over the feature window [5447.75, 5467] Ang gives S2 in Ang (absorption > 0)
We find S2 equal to 0.4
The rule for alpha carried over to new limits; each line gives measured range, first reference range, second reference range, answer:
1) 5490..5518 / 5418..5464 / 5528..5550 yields 1.6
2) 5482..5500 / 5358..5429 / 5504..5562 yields 0.3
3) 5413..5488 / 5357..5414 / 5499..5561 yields 1.4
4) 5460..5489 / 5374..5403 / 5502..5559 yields 1.8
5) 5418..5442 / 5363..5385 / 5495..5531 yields -0.4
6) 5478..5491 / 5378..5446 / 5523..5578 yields 0.6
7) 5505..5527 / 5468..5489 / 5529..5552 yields 0.7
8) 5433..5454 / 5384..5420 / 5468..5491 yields -1.0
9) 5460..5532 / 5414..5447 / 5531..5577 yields 3.5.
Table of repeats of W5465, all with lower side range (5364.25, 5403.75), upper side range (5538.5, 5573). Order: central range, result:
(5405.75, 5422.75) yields 1.02 Ang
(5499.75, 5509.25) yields 0.31 Ang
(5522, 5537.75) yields -0.24 Ang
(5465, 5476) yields 0.98 Ang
